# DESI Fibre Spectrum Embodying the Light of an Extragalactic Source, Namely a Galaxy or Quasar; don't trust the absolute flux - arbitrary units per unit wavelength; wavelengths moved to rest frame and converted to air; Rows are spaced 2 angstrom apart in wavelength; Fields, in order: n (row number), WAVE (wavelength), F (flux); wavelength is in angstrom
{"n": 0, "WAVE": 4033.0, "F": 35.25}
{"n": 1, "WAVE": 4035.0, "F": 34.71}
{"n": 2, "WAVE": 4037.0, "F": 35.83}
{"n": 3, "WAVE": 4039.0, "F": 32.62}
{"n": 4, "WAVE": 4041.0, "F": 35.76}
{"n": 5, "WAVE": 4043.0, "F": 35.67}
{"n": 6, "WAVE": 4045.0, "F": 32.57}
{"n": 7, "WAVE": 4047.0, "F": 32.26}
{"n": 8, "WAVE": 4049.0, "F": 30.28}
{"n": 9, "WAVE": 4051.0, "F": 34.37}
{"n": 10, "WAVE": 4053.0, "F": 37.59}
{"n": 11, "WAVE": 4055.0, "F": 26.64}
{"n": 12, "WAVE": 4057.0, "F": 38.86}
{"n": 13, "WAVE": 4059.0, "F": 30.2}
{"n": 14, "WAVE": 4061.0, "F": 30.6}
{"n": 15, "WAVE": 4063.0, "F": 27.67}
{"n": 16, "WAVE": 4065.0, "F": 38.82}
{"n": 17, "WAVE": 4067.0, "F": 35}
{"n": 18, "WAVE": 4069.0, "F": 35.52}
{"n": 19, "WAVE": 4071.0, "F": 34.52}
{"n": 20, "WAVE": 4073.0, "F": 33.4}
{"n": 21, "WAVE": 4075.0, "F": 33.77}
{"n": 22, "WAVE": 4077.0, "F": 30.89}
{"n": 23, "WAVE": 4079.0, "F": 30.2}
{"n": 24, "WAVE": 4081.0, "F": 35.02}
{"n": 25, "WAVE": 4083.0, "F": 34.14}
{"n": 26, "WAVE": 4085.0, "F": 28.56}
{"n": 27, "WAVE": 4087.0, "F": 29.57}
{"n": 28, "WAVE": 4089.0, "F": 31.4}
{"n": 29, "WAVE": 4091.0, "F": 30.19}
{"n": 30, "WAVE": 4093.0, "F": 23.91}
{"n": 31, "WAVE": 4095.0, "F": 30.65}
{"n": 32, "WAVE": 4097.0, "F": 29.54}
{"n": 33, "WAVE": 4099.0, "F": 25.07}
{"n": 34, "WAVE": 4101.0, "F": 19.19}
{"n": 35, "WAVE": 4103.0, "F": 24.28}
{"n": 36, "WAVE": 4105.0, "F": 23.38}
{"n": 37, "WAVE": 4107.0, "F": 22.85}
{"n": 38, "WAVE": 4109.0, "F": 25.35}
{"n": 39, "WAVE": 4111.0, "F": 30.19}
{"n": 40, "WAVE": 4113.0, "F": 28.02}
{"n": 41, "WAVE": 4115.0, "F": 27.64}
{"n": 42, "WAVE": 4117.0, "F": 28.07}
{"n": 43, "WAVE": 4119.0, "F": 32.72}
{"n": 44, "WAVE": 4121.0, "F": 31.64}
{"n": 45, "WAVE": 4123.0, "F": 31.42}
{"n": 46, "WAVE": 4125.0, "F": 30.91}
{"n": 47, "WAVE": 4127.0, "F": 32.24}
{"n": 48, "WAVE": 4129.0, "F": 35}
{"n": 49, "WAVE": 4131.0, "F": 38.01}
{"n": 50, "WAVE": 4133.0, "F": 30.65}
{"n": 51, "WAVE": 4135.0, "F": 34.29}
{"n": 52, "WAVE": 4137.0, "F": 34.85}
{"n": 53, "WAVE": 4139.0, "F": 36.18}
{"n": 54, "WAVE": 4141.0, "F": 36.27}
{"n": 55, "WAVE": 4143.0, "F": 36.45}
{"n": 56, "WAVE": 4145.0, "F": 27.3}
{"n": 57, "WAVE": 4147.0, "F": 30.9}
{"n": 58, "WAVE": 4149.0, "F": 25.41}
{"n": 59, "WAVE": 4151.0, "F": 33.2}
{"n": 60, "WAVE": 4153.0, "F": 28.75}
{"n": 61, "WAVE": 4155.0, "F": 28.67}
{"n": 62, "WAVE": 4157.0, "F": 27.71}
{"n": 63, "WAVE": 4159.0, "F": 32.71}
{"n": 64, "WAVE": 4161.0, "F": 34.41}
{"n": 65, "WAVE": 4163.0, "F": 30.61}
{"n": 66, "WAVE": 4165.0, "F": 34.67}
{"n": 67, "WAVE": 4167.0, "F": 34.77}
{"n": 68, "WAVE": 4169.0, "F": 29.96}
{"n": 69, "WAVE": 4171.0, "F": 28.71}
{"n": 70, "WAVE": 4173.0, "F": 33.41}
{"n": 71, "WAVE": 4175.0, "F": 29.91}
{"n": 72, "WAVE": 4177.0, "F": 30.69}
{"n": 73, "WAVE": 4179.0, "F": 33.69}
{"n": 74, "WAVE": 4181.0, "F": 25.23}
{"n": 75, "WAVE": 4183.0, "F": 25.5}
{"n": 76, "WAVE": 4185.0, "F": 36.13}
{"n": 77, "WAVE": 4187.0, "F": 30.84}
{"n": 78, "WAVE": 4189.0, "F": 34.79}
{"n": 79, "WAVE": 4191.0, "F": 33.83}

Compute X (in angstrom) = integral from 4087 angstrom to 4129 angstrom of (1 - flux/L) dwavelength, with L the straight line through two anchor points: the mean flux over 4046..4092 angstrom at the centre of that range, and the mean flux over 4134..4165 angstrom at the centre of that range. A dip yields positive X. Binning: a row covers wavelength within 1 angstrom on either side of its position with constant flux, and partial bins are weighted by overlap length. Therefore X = 5.37 angstrom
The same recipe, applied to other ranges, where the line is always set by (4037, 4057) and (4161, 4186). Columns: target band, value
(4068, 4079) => -0.09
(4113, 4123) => 0.71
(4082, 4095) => 1.21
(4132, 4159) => 0.10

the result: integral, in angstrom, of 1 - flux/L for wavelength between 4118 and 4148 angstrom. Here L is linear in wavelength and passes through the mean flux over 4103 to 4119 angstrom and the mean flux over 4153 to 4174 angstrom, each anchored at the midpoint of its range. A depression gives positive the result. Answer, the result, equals -4.8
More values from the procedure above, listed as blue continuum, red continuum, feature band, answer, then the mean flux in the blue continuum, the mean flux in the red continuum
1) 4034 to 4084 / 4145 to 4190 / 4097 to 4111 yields 3.5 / 33.5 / 30.9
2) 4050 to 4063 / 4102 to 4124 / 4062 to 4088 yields -1.5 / 32.6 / 27.8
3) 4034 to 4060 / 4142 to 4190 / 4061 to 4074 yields -0.3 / 33.6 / 31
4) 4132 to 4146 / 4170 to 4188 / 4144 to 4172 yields 1.4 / 33.7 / 30.5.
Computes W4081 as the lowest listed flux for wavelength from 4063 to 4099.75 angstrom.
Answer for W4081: 23.91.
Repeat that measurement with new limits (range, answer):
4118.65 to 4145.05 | 27.3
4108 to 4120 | 25.35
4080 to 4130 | 19.19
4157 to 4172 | 27.71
